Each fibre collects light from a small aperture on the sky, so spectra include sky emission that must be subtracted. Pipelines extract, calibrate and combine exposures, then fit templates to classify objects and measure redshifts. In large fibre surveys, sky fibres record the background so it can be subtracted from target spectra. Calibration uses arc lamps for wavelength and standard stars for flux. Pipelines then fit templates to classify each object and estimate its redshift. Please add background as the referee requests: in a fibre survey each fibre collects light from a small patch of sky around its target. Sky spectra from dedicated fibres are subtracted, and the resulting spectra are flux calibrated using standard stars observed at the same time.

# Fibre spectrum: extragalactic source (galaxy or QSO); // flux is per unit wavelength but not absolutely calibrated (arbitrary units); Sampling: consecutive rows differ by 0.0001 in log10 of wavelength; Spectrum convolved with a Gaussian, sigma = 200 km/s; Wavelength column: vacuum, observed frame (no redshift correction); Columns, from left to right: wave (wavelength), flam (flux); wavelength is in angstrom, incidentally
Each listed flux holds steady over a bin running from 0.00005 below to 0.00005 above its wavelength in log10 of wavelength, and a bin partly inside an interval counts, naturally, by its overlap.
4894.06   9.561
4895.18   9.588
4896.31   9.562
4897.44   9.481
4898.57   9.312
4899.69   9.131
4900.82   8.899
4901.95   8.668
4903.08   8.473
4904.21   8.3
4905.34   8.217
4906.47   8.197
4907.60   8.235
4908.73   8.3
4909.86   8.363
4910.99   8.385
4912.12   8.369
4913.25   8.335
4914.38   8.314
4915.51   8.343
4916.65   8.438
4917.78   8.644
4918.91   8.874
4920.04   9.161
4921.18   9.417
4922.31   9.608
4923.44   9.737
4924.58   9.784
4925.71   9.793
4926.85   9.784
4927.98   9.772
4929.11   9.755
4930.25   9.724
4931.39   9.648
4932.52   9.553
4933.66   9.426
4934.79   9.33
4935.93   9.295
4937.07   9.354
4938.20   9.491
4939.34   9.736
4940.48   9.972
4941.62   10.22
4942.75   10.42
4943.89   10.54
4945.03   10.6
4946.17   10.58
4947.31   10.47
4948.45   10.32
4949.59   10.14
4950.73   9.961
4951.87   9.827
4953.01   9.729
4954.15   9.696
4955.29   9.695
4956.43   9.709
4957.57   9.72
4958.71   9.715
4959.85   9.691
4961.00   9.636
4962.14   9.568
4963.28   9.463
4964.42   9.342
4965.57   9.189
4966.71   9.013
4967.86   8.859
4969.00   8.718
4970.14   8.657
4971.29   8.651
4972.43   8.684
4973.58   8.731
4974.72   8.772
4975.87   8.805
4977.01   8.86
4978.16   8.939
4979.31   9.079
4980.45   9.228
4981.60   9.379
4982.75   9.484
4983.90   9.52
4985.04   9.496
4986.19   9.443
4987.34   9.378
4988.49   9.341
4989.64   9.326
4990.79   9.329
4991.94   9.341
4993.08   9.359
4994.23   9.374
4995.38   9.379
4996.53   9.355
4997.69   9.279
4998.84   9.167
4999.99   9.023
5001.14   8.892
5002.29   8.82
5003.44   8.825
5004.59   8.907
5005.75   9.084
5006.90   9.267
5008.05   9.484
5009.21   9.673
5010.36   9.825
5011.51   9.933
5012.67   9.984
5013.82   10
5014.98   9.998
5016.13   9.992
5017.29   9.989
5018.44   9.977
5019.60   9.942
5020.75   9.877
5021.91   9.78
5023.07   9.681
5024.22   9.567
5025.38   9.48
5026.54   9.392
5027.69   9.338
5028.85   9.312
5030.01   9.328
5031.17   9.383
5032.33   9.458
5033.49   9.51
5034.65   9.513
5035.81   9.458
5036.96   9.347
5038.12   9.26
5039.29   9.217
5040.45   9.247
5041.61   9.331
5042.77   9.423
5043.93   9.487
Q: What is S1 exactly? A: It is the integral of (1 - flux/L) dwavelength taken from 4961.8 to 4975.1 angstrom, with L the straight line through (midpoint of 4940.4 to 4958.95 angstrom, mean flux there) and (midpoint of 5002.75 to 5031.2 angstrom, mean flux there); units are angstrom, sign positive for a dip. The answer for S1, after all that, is 1.3 angstrom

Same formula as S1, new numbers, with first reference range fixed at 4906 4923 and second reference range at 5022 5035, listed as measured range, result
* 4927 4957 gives -3.6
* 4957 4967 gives -0.6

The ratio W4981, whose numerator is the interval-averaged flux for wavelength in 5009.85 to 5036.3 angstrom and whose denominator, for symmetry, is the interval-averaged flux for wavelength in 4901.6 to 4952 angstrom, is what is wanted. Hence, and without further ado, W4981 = 1.0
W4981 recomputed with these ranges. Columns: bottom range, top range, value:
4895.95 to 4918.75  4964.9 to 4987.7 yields 1.05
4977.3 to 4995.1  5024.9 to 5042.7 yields 1.00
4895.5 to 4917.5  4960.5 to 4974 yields 1.05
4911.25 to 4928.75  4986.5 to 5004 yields 1.01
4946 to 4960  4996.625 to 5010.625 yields 0.92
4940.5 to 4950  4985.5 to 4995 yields 0.90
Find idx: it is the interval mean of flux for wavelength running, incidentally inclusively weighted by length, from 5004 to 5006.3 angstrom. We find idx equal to 8.97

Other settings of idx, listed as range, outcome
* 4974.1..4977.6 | 8.82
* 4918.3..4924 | 9.36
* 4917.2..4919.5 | 8.79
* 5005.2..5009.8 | 9.39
